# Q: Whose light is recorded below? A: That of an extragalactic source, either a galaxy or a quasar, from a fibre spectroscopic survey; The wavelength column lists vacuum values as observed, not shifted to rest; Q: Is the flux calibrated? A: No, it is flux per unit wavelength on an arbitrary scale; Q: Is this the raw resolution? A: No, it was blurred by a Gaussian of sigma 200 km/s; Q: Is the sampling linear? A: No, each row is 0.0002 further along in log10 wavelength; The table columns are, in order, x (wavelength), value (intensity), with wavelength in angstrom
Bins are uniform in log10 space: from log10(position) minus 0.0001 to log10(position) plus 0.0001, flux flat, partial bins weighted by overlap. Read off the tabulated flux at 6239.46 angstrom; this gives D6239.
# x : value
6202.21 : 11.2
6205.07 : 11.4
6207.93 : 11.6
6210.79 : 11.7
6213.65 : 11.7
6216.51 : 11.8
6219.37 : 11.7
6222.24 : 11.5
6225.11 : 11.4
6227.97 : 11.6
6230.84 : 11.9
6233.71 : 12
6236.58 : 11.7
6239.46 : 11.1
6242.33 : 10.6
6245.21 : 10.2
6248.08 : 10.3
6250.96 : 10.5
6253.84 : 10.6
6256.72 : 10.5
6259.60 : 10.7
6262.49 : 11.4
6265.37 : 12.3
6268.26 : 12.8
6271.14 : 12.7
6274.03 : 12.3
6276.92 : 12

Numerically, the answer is 11.1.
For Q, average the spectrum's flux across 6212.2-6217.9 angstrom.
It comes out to 11.8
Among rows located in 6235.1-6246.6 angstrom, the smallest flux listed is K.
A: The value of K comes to 10.2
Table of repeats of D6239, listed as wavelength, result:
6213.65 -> 11.7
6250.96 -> 10.5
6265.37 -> 12.3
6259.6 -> 10.7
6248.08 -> 10.3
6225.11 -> 11.4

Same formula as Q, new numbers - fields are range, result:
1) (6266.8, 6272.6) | 12.8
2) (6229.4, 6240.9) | 11.7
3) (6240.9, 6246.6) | 10.4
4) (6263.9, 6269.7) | 12.6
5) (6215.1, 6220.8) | 11.8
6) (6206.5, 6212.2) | 11.6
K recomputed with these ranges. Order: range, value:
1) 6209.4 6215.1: 11.7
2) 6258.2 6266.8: 10.7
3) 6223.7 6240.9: 11.1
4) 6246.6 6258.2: 10.3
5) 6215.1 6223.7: 11.5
